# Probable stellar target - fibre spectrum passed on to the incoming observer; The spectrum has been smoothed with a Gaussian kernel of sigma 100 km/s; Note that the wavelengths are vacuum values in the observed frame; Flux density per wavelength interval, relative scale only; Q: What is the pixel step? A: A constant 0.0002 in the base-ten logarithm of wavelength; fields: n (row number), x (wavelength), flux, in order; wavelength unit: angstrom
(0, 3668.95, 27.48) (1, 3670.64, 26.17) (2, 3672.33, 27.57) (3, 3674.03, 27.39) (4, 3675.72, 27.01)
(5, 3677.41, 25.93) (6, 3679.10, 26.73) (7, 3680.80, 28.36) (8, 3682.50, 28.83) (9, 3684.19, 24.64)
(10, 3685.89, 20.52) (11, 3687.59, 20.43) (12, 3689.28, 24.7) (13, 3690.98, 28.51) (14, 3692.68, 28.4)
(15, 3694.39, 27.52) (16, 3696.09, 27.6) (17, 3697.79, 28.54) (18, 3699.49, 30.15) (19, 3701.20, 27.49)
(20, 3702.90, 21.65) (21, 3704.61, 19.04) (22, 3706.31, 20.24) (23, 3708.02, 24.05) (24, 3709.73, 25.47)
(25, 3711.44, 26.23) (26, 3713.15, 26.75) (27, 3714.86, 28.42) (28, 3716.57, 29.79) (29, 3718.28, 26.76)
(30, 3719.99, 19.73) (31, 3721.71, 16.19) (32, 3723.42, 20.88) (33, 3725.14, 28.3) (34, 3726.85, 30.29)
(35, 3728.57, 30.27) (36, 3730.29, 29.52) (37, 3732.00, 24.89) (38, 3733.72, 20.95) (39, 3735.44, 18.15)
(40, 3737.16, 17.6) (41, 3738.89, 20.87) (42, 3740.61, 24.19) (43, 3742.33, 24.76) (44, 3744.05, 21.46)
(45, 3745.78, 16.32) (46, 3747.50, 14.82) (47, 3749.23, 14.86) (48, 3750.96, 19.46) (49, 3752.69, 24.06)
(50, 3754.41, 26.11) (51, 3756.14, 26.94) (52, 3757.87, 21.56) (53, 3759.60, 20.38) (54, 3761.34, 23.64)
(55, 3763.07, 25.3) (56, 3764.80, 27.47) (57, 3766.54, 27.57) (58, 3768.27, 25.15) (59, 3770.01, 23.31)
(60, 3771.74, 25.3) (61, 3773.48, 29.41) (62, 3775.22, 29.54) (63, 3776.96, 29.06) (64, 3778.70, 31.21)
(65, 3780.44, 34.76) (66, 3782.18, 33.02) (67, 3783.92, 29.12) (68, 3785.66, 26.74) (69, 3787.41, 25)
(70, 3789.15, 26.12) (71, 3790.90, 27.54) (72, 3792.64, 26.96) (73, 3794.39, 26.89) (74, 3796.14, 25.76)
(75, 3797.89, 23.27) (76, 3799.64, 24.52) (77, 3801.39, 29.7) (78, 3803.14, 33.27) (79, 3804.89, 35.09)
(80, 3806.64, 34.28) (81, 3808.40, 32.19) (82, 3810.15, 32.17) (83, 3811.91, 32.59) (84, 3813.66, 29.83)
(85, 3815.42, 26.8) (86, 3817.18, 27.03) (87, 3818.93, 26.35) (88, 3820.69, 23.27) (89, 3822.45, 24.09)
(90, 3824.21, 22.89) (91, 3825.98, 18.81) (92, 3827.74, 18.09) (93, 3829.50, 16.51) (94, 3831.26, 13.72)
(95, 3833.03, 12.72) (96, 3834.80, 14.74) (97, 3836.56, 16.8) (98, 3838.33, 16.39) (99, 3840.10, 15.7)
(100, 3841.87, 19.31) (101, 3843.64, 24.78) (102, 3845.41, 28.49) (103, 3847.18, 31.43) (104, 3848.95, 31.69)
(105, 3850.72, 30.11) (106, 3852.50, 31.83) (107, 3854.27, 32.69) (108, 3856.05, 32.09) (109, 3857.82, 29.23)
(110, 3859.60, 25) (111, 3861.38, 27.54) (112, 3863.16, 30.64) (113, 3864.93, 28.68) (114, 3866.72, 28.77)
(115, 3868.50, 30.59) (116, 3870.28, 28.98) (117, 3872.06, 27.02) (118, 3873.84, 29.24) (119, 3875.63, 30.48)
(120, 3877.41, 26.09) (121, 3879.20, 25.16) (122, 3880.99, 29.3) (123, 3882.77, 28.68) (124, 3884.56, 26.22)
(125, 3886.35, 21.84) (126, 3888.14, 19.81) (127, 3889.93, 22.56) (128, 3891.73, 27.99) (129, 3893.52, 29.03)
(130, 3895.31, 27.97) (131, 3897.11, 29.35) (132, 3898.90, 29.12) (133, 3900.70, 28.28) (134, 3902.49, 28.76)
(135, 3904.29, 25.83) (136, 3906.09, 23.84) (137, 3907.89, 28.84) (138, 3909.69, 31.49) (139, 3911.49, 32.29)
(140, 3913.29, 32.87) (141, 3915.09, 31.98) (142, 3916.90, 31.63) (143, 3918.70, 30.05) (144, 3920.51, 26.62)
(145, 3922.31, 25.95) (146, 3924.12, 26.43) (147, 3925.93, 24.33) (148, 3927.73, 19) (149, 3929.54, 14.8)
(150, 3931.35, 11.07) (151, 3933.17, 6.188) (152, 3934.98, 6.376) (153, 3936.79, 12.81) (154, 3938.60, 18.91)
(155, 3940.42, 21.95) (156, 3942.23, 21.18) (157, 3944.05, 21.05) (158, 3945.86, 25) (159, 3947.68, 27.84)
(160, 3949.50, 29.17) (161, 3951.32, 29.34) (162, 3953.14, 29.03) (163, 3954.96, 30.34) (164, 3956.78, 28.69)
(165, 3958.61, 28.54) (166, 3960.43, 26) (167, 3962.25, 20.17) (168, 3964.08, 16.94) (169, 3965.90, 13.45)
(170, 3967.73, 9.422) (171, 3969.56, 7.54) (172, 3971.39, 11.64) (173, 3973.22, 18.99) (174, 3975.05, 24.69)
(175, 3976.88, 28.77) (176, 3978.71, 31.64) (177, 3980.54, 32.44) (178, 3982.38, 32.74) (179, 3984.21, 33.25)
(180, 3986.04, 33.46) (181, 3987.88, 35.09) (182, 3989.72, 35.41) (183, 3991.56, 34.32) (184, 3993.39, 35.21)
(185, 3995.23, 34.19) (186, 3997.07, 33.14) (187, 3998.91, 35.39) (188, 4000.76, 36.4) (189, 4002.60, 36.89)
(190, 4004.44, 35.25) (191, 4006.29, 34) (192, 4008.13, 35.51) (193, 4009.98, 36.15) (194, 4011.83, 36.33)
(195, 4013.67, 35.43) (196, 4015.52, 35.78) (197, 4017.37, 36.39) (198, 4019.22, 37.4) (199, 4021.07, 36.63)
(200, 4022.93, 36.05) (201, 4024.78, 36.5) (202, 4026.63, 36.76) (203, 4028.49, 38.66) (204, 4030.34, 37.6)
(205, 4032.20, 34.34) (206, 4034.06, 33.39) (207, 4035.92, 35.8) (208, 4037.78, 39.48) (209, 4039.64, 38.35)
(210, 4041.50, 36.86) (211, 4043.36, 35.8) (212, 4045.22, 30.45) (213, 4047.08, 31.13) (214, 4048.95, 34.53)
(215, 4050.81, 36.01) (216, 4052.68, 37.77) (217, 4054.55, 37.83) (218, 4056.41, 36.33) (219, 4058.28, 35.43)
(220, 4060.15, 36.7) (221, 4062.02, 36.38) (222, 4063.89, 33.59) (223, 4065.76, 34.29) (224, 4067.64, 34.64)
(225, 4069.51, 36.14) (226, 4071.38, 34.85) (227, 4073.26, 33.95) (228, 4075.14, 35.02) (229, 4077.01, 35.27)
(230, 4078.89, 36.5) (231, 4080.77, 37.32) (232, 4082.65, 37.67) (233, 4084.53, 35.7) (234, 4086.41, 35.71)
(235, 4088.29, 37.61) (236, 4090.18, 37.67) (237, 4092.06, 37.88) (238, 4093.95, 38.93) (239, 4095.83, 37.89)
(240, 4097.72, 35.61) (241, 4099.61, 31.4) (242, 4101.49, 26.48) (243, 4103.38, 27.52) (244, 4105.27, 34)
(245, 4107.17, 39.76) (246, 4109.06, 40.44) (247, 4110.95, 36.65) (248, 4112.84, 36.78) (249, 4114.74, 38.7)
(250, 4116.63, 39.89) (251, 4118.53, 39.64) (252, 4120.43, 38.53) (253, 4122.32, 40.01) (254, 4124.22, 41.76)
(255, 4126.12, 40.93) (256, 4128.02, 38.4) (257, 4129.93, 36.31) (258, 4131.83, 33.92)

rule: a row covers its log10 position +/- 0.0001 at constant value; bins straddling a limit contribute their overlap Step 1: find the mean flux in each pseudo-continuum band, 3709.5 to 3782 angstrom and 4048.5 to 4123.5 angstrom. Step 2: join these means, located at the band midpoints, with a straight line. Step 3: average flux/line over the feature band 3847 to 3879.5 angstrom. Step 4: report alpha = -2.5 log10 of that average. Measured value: -0.03 mag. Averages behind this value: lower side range 24.5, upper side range 36.2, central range 29.4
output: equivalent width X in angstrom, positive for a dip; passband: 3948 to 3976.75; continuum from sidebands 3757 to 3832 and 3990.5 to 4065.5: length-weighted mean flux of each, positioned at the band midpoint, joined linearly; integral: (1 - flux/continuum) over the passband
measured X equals 9.7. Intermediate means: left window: 26.7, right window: 35.7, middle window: 21.9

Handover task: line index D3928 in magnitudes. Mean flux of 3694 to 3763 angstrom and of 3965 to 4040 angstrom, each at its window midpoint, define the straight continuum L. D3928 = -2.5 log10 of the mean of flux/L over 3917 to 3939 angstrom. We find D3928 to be 0.49 mag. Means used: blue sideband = 23.6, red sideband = 32.2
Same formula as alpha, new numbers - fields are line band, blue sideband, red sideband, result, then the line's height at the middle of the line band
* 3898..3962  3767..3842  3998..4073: 0.25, 31.1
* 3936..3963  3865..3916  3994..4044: 0.27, 31.7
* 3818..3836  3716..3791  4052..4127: 0.38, 27.3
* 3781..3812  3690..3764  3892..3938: -0.20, 24.2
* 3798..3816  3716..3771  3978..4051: -0.18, 26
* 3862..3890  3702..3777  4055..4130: 0.05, 28.7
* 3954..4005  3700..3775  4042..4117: 0.16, 32.1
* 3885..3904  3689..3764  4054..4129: 0.13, 29.7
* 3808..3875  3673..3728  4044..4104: 0.15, 29.2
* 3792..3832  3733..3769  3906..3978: -0.18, 22.2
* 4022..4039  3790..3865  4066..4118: -0.09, 33.6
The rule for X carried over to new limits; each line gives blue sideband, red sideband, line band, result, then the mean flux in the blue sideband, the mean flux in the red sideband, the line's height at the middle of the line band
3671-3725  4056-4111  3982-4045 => -3.7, 25.4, 35.6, 33.7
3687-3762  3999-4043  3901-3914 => 1.0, 23.8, 36.3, 31.5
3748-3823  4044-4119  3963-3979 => 7.3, 27.1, 35.7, 32.5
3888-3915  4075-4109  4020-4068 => -3.0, 28.2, 35.6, 33.7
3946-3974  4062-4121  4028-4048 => -3.5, 21.9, 36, 30.3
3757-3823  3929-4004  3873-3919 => -3.3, 27.8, 25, 26.1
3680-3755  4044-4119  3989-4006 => -1.1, 24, 35.7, 33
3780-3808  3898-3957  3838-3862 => -0.1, 28.8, 24.5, 27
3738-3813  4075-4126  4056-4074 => 0.2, 26.3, 36.8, 35.6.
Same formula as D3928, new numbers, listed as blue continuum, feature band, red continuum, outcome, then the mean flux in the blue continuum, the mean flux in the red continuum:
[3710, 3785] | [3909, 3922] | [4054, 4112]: -0.02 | 24.8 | 35.6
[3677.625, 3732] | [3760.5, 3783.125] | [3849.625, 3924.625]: -0.06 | 25.7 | 28.4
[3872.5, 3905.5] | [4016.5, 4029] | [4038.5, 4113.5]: -0.12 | 27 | 35.6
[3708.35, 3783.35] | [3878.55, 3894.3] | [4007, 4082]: 0.17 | 24.7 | 35.8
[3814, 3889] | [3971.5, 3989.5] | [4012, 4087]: 0.09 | 25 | 35.9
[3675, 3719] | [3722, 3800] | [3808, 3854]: 0.00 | 25.9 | 23.8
